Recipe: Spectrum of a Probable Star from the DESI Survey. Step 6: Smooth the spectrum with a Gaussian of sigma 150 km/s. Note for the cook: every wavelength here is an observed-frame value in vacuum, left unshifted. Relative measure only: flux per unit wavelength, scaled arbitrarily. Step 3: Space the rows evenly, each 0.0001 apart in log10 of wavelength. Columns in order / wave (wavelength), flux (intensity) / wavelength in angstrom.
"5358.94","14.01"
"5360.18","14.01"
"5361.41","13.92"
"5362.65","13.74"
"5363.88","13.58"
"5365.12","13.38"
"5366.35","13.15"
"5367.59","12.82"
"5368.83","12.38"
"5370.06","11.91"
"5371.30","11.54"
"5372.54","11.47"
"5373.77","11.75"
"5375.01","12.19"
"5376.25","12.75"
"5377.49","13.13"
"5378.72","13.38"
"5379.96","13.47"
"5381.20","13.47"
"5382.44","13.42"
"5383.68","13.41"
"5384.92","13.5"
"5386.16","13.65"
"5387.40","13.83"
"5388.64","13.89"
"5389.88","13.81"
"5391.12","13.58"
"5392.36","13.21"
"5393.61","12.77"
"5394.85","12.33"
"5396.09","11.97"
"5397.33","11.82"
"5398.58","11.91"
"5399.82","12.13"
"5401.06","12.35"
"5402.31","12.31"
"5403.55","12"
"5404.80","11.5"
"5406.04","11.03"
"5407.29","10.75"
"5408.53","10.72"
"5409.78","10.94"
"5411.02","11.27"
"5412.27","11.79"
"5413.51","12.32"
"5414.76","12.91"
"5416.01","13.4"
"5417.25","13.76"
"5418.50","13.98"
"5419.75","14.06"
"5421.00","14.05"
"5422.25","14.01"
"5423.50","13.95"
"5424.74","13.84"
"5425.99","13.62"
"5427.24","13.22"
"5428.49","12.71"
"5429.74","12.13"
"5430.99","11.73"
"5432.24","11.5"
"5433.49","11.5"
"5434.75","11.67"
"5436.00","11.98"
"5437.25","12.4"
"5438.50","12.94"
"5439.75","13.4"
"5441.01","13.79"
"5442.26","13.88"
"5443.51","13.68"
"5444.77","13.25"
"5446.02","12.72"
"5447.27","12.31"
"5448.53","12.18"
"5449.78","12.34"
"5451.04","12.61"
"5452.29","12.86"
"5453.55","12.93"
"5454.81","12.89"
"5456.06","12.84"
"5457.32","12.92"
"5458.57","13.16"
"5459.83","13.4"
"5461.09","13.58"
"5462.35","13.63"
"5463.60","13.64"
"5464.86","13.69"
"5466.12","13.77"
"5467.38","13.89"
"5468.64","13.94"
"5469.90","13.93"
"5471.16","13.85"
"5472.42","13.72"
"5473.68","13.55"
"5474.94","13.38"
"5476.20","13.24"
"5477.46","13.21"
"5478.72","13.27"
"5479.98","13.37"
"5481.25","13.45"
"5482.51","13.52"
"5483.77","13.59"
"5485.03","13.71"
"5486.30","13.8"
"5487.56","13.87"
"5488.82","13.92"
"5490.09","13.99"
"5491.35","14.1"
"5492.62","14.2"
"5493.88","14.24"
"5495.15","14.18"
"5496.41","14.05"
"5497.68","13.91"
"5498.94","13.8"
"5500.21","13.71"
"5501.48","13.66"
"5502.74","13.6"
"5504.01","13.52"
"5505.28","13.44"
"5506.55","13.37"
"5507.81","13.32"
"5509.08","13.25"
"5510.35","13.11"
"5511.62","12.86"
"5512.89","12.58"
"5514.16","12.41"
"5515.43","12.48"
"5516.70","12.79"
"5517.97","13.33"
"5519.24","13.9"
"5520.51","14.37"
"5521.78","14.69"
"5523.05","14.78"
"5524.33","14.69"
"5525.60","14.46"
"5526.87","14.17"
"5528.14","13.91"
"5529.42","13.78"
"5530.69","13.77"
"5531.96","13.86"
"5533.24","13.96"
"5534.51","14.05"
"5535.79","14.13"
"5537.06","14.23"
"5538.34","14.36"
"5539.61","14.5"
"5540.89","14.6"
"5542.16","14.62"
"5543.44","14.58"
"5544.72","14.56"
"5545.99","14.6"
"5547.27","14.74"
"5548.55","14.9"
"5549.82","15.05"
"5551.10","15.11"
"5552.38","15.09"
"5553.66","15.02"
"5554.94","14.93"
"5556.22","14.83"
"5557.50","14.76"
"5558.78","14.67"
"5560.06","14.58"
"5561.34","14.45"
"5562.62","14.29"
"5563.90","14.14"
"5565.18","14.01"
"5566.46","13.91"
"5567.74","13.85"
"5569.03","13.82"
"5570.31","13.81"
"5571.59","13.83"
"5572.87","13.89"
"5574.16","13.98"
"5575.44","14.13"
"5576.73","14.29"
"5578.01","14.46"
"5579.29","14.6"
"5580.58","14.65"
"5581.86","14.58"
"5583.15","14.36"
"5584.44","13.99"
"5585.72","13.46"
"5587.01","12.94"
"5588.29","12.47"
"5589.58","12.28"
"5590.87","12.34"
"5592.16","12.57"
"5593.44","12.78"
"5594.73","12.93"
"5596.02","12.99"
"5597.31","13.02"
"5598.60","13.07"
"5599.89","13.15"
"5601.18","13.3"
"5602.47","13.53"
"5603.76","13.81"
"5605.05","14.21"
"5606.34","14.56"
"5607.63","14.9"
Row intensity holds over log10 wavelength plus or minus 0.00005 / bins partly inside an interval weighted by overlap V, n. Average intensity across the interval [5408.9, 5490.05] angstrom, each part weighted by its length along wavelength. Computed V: 13.1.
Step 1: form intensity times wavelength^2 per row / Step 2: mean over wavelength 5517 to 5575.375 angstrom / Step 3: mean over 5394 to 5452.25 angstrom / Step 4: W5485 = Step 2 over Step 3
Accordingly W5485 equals 1.20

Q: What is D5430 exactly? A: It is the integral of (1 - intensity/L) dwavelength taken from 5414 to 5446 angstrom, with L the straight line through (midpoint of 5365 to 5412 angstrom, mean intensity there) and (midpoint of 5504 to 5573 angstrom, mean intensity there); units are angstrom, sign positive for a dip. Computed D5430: -0.4 angstrom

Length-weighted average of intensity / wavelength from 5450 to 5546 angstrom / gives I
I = 13.7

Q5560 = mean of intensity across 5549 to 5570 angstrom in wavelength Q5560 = 14.5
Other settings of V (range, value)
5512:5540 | 13.9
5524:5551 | 14.4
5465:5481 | 13.6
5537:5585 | 14.4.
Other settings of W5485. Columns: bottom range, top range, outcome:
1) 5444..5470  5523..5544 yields 1.11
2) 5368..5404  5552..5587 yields 1.20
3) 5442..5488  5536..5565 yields 1.13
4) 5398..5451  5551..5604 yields 1.16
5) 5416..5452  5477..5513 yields 1.07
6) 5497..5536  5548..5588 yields 1.07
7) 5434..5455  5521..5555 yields 1.17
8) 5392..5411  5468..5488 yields 1.18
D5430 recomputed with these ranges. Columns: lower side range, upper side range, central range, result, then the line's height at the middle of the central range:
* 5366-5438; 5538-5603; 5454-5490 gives -0.89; 13.2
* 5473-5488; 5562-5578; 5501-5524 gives 0.42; 13.7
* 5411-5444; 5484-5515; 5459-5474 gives -0.45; 13.3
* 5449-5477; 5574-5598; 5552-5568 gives -1.23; 13.5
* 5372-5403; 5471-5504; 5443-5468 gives 0.63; 13.4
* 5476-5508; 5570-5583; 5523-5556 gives -1.11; 14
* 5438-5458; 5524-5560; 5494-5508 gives 0.11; 13.8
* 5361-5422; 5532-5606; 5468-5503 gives -0.88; 13.4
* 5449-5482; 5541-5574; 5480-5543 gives 0.46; 13.9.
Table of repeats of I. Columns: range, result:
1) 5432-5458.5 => 12.7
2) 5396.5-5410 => 11.6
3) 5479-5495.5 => 13.8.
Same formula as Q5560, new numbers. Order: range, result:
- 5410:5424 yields 13.2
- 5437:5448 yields 13.2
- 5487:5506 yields 13.9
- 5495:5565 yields 14.1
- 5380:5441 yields 12.7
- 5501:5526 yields 13.5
